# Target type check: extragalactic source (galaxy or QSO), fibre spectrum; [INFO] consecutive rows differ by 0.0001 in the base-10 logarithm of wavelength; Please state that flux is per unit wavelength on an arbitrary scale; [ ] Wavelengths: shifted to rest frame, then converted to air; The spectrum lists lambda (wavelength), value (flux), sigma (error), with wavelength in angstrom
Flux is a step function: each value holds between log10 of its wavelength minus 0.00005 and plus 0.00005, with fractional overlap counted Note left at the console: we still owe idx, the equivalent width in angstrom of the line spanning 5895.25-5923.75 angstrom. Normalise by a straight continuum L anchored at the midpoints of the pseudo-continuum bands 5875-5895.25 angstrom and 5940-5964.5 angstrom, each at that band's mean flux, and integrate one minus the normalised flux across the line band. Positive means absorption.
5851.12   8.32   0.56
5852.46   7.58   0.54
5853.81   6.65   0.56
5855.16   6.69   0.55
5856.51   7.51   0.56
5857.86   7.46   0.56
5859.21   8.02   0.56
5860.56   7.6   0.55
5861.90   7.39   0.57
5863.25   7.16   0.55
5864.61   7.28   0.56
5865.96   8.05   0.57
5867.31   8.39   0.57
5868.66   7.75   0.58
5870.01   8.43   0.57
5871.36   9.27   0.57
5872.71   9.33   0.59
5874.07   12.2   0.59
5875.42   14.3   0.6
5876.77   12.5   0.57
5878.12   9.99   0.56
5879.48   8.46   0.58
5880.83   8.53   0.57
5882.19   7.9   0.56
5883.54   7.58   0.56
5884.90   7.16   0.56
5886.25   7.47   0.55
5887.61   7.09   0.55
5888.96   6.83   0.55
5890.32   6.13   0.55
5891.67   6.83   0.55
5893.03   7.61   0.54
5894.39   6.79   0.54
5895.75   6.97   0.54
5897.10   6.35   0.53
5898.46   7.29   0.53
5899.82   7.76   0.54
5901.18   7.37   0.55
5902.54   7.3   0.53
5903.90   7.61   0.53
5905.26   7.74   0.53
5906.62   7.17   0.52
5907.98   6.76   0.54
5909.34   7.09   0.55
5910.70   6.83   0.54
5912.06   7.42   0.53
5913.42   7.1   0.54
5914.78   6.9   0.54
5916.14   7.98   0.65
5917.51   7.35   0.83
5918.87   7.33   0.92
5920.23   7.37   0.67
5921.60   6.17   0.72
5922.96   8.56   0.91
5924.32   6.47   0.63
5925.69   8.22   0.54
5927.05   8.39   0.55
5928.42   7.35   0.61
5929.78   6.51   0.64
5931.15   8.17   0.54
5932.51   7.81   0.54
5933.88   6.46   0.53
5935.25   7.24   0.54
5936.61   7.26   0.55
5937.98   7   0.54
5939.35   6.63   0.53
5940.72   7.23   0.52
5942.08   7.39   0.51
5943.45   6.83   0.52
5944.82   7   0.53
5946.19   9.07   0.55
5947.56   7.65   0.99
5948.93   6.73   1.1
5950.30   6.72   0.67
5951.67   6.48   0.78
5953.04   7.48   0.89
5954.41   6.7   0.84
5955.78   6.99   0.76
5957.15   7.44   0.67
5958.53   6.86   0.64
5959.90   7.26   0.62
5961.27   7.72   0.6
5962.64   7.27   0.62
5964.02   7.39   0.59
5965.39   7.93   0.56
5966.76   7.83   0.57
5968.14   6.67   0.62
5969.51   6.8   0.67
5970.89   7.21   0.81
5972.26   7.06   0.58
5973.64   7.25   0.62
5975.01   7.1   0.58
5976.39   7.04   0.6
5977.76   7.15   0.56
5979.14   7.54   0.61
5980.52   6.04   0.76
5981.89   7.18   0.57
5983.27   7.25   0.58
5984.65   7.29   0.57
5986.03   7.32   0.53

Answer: 2.3 angstrom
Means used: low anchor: 8.25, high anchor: 7.23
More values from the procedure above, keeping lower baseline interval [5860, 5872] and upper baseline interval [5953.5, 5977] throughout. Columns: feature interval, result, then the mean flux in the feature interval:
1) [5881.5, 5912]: 2.1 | 7.17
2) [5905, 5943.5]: 1.2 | 7.27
